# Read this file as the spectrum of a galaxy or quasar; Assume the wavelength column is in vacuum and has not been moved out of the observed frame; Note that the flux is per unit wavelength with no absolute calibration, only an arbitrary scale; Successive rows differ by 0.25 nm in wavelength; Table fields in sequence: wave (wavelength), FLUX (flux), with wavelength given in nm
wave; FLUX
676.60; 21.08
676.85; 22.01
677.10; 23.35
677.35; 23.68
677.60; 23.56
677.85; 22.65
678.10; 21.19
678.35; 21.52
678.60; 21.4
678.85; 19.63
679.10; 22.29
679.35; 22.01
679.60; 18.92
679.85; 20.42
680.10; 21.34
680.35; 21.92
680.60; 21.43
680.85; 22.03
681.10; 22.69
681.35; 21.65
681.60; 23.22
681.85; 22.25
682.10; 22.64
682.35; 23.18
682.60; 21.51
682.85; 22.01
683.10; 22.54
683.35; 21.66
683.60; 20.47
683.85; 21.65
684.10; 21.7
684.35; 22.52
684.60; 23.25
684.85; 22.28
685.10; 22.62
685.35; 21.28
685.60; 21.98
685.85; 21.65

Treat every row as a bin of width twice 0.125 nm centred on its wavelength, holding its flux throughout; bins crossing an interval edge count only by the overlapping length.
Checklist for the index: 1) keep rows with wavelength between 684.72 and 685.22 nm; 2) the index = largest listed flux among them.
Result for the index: 22.62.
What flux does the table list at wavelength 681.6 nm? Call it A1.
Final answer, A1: 23.22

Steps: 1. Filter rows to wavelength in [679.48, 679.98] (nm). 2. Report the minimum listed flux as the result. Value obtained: 18.92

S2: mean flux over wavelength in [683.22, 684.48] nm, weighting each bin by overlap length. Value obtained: 21.6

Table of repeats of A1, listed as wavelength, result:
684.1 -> 21.7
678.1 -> 21.19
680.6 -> 21.43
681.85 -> 22.25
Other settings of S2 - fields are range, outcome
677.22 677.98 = 23.3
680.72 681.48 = 22.1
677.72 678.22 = 21.9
